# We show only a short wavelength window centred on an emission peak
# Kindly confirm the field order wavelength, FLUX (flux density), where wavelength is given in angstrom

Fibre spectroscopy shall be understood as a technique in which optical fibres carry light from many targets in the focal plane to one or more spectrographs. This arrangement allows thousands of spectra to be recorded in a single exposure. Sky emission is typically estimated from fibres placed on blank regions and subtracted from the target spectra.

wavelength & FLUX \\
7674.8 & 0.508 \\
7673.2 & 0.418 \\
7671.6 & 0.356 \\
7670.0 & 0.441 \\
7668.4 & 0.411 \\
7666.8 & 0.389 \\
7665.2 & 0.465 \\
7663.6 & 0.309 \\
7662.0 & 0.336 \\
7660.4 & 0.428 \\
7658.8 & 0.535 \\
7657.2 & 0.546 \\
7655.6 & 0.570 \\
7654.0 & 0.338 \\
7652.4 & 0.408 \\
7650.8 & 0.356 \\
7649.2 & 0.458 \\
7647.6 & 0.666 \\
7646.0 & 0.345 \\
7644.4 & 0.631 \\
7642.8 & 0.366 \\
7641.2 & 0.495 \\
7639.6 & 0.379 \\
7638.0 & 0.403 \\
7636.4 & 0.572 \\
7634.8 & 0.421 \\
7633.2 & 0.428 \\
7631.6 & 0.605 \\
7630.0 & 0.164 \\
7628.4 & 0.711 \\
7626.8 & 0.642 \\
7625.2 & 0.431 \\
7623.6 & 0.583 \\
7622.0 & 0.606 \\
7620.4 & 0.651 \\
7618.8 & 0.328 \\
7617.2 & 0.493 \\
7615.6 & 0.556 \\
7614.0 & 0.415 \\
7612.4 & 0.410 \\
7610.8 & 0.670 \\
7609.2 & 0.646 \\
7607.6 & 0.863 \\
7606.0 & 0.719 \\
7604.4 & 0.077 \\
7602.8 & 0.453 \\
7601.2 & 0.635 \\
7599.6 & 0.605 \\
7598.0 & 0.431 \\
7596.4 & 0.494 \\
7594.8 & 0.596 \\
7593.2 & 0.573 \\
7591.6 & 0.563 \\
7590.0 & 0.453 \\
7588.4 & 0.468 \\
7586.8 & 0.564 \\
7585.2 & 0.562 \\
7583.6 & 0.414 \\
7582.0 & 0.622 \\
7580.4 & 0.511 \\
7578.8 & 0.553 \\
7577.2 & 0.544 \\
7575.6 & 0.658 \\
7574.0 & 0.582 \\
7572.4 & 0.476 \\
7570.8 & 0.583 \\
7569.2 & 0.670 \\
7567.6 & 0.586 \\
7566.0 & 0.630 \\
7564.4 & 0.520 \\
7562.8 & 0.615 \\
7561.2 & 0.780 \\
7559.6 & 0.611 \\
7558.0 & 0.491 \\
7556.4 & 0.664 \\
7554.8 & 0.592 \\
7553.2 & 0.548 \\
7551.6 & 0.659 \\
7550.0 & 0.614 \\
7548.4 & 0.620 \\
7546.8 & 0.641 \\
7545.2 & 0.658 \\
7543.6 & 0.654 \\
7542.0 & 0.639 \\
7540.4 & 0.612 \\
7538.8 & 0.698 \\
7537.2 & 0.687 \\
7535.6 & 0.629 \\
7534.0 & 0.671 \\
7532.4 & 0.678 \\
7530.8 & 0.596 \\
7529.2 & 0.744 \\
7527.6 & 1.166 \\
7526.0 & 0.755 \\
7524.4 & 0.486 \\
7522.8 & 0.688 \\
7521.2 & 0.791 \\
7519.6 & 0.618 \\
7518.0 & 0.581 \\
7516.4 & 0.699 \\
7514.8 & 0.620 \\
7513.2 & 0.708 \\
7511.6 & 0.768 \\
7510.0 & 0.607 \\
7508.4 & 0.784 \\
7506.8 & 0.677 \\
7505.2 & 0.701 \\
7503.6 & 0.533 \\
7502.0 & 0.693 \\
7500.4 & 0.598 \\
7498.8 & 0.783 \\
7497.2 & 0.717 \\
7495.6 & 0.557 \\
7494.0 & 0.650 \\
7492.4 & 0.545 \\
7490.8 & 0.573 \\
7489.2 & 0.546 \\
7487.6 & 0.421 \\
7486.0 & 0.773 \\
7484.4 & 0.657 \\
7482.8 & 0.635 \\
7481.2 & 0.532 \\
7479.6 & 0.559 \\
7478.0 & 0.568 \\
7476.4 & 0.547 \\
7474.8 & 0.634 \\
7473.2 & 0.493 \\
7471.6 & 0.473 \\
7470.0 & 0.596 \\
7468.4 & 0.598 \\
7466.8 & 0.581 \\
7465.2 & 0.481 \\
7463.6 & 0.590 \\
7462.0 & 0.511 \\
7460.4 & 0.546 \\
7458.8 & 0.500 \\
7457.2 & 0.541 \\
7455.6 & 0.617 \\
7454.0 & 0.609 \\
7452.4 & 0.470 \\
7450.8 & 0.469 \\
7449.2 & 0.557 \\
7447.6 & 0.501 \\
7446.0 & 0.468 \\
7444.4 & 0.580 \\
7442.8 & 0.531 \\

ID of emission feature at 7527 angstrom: Mg II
